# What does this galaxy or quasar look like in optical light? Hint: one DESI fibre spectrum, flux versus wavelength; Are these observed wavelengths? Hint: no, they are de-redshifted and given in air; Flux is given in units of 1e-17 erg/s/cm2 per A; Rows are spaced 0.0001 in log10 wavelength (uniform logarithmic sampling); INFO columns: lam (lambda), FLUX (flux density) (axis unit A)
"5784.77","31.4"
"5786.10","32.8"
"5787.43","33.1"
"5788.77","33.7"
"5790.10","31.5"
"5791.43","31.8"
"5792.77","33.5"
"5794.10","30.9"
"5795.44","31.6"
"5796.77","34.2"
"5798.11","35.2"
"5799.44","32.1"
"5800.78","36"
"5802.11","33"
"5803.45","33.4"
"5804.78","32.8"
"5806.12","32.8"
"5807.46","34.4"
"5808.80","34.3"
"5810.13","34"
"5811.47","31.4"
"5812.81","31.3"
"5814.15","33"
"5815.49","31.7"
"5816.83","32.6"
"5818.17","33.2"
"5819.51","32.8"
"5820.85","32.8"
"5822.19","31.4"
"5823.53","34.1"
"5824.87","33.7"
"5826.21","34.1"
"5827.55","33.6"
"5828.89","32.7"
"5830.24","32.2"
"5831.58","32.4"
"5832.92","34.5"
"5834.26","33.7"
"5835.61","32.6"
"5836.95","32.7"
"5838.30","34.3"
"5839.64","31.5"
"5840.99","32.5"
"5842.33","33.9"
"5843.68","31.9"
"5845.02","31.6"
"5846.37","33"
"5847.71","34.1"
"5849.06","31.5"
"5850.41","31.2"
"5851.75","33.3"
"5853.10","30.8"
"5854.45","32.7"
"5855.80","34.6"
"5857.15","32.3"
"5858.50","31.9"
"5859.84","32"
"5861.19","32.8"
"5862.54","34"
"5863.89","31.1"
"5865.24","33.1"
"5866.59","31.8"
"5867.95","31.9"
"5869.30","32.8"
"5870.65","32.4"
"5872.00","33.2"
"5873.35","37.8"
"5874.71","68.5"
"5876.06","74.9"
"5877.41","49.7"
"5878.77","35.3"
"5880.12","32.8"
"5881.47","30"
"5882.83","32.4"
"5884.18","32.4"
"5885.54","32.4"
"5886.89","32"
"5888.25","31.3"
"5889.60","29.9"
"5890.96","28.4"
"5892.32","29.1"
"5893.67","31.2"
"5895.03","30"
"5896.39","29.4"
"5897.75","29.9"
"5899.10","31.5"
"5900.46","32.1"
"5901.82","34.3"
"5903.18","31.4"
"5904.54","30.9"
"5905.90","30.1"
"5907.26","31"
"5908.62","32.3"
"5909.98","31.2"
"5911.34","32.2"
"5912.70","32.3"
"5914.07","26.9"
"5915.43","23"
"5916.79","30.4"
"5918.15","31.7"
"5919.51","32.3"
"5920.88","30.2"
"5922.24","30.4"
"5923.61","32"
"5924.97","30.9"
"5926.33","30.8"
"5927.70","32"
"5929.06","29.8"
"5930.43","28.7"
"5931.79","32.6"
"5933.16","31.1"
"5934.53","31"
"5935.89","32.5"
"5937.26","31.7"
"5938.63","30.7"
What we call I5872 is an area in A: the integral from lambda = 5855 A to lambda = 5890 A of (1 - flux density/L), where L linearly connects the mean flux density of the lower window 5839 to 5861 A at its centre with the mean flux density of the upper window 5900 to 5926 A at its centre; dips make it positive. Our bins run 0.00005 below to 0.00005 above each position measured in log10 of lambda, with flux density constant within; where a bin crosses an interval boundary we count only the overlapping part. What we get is -4.91 A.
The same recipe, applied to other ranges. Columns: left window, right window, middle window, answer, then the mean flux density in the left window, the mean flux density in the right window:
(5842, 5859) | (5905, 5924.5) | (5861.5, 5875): -1.6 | 32.5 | 30.4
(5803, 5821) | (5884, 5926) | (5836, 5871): -0.7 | 32.9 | 30.7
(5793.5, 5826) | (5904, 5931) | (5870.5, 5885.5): -4.9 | 33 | 30.5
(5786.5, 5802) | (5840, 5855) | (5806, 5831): -0.2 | 33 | 32.4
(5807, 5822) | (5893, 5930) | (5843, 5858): -0.2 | 32.8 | 30.7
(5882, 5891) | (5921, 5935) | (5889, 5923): 0.8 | 31.4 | 30.9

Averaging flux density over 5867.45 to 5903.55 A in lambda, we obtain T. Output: 35.5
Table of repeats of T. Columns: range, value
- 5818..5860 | 32.8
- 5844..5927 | 33.2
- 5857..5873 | 32.6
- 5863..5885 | 38.7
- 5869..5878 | 47.6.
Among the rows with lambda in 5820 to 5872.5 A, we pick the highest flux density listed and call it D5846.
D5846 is 34.6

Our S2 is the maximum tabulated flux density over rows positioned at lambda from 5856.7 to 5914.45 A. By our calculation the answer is 74.9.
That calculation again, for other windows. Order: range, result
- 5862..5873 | 34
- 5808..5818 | 34.3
